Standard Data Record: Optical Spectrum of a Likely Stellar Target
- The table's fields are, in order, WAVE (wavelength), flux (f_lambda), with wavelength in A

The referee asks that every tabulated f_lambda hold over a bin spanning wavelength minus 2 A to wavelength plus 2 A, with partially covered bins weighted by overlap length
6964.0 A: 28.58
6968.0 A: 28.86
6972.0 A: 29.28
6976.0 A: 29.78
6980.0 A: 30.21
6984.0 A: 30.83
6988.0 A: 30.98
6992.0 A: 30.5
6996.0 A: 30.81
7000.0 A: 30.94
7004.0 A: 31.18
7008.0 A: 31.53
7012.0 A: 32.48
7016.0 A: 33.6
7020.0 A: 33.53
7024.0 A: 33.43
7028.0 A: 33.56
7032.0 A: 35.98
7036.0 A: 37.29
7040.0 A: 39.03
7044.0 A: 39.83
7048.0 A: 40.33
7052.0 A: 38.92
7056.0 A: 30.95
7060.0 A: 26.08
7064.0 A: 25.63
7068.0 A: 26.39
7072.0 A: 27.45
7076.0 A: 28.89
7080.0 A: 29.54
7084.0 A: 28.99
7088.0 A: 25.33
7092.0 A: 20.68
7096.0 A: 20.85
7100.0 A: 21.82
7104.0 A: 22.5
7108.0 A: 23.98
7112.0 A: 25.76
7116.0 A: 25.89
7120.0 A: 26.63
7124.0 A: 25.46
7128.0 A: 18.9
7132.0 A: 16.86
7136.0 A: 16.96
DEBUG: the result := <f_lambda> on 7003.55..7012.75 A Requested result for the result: 31.7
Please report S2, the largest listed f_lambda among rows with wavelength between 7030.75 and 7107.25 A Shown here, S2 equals 40.33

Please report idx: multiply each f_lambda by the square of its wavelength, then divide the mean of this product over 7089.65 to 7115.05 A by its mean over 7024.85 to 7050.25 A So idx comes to 0.62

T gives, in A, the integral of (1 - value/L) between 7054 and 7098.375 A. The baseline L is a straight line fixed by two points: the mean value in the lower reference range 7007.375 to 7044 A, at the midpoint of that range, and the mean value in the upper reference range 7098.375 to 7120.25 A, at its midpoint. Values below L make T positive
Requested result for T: 3.31 A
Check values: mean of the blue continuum 34.9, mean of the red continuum 24.3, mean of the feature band 26.4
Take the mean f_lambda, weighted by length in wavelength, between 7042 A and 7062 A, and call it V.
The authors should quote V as 35.2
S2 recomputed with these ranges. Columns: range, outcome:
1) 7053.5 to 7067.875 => 30.95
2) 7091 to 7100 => 21.82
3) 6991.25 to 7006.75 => 31.18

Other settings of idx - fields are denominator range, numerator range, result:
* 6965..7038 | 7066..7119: 0.81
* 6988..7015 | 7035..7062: 1.17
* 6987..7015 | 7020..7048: 1.18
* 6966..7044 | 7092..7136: 0.71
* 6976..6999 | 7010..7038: 1.13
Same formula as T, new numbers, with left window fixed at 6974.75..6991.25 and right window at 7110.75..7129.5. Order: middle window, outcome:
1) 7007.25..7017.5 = -1.2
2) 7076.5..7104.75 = 1.5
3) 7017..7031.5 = -2.6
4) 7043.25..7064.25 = -4.9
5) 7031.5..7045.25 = -4.9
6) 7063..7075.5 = 0.0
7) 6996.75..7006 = -0.4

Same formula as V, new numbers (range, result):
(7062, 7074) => 26.5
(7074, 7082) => 29.2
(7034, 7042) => 38.2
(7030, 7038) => 36.6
